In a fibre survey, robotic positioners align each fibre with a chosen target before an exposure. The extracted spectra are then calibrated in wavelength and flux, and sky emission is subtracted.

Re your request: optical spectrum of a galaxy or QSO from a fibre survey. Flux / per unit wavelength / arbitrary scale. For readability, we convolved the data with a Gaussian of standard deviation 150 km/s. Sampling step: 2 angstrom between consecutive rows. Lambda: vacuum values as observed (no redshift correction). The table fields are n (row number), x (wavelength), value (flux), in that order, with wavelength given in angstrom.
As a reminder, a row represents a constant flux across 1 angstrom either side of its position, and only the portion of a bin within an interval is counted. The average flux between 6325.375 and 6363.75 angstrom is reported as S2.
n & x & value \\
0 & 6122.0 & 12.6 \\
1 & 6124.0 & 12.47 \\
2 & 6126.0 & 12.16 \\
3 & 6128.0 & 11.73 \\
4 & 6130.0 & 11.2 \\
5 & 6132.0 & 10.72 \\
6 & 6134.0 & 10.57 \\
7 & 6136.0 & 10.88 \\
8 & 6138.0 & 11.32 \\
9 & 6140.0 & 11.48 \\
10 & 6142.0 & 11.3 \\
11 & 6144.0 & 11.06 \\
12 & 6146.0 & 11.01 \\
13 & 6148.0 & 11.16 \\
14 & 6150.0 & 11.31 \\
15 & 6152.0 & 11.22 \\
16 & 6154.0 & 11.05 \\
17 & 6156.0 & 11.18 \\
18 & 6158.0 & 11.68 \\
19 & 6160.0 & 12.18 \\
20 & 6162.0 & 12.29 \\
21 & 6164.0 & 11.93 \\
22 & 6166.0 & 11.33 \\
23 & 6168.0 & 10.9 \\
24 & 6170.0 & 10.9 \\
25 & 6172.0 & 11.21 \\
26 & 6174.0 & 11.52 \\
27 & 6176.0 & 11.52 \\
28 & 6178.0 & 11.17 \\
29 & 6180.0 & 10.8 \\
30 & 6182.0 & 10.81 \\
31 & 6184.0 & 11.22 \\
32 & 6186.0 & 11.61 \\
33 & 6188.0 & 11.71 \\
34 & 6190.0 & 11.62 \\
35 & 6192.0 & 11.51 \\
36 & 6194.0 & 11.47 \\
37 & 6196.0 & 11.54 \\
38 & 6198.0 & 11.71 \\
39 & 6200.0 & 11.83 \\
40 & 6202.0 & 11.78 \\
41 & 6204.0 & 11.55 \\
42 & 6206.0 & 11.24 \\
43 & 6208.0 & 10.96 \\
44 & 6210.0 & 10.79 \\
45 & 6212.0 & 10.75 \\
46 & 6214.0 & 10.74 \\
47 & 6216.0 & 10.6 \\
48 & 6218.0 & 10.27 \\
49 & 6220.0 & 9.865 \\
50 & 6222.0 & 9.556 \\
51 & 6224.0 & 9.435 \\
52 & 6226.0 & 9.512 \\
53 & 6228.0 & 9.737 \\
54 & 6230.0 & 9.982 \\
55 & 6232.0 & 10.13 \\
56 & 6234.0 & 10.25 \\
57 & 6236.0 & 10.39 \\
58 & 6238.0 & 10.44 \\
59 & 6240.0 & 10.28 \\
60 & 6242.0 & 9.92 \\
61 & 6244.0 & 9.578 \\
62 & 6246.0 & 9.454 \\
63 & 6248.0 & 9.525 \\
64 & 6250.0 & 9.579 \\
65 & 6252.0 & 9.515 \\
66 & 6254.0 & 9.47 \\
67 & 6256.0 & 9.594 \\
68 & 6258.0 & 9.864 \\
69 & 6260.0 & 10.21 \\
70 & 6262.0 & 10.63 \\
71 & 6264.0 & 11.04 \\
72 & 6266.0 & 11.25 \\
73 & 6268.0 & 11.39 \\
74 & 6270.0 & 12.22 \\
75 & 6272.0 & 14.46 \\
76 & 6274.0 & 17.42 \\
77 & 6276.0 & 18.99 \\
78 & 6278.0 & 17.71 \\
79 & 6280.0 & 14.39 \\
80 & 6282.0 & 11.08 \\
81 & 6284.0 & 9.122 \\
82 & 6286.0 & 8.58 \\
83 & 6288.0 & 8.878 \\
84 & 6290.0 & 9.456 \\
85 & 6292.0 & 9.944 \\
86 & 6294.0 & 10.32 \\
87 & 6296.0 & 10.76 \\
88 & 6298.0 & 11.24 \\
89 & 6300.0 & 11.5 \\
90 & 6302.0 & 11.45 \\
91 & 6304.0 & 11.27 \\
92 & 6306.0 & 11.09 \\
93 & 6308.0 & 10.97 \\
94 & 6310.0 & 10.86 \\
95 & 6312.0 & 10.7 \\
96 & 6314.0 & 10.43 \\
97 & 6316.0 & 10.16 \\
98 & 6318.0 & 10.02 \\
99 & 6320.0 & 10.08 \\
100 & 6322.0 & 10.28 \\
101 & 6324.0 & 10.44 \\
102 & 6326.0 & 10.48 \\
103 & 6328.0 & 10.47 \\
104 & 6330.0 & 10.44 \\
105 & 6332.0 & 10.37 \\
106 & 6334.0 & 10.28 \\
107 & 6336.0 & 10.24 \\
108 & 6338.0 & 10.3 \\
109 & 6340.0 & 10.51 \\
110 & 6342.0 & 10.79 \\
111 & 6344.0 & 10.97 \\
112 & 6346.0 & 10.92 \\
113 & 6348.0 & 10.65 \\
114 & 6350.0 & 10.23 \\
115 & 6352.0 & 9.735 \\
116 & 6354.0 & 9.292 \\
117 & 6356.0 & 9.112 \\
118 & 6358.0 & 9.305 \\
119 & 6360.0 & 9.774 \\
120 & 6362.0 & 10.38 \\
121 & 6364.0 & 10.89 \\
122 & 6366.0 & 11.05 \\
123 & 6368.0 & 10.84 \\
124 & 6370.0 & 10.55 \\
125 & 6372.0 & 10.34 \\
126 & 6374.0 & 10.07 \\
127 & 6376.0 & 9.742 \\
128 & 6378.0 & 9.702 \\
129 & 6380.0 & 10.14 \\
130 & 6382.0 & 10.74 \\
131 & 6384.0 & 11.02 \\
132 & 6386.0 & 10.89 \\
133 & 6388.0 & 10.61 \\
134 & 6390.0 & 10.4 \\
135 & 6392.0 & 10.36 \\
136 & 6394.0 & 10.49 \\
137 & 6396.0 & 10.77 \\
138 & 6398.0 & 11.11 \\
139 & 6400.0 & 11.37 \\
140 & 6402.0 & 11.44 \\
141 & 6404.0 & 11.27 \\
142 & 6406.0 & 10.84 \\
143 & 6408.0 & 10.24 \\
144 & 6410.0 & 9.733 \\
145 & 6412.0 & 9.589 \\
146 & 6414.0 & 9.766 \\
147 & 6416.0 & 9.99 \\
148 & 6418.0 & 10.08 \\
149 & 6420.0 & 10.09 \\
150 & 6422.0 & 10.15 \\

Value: 10.2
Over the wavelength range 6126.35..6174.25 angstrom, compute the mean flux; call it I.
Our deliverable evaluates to 11.3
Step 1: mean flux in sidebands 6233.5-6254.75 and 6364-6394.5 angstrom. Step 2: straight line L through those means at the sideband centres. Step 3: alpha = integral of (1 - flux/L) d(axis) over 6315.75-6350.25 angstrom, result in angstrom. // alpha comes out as -0.6 angstrom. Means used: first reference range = 9.85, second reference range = 10.5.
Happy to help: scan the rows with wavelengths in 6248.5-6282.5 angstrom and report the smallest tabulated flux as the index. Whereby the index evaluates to 9.47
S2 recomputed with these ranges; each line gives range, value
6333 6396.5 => 10.3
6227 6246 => 10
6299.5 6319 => 10.8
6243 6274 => 10.7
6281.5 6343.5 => 10.4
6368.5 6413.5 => 10.5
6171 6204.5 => 11.4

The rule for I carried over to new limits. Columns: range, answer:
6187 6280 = 11.2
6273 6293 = 12.6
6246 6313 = 11.3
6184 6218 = 11.3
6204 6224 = 10.5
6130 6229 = 11.1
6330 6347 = 10.5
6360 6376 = 10.5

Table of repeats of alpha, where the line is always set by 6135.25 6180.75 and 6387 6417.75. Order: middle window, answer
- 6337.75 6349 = 0.00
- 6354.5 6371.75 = 0.70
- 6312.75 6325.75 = 0.65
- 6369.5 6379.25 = 0.51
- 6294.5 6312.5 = -0.39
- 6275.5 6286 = -2.47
